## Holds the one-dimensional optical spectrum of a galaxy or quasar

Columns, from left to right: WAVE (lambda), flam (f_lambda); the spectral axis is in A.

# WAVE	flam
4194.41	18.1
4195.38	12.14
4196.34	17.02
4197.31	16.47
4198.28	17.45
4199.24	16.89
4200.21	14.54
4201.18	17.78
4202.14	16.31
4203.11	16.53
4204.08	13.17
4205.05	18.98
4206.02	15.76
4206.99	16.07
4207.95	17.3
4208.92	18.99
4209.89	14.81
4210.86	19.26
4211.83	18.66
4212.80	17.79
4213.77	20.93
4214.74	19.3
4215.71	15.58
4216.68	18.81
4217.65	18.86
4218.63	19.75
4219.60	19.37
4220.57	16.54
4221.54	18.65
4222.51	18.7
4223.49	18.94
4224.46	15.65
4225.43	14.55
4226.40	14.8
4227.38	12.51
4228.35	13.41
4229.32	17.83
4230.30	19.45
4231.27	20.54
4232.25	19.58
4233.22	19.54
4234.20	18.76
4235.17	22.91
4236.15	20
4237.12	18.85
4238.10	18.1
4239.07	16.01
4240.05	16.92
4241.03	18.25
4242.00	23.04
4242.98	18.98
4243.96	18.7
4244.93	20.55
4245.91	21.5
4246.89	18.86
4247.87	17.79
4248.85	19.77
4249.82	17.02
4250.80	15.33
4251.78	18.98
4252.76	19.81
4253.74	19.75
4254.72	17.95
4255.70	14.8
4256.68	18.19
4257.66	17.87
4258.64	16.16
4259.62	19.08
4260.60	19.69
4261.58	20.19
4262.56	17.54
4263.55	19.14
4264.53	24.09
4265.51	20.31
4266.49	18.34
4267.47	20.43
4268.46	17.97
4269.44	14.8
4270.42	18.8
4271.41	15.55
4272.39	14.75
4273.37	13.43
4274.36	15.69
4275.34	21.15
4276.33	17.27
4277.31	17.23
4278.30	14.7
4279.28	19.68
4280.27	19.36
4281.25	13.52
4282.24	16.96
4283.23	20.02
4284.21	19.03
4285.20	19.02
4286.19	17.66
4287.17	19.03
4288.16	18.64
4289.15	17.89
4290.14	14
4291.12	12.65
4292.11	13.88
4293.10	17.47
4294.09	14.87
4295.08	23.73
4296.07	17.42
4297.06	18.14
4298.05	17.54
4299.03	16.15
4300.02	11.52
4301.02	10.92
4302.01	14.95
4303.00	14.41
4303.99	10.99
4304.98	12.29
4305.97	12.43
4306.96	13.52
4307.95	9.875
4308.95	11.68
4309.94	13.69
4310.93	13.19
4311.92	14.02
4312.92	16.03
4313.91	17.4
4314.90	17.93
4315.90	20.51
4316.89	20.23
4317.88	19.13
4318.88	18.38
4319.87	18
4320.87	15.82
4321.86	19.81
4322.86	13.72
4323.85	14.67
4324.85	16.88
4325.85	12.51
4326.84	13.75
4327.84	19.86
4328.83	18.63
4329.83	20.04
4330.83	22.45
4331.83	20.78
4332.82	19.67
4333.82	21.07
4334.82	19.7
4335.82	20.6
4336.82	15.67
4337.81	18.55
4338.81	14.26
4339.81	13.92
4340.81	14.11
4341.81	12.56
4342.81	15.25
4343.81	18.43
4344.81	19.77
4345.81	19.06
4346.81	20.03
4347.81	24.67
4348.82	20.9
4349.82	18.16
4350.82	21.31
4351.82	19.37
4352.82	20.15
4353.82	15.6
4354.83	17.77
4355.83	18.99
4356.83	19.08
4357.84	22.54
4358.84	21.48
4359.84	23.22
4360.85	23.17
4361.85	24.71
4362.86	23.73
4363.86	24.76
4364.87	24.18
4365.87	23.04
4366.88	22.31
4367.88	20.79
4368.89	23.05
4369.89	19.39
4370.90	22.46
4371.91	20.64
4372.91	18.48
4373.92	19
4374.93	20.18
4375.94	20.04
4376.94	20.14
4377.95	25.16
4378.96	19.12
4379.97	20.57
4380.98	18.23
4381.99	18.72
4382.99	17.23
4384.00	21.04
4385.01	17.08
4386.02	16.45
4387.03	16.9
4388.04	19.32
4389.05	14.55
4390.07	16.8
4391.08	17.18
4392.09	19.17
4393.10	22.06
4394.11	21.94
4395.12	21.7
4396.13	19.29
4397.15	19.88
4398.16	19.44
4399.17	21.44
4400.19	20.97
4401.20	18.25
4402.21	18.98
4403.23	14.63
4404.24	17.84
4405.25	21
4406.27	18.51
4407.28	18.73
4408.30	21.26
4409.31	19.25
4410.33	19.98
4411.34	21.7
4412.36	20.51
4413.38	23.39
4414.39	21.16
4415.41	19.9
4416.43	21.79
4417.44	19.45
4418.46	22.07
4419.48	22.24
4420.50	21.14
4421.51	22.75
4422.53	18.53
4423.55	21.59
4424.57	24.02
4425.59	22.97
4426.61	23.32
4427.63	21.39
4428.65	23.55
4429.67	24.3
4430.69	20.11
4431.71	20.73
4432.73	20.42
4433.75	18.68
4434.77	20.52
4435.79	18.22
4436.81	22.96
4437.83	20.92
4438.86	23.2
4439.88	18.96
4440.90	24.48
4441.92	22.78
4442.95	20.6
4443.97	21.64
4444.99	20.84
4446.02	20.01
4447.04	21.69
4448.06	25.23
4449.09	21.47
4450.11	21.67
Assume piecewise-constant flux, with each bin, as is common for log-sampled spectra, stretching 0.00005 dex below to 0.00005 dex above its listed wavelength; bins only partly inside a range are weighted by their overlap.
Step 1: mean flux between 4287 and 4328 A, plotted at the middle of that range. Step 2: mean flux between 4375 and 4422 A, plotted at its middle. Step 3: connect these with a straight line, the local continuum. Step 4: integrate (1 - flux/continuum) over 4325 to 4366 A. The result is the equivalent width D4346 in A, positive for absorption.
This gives -4.7 A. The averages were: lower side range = 15.6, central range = 19.4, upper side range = 19.8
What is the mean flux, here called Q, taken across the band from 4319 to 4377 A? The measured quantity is 19.4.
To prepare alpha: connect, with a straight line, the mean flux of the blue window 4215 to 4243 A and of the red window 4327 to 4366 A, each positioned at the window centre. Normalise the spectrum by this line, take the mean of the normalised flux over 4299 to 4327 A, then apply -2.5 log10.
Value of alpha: 0.27 mag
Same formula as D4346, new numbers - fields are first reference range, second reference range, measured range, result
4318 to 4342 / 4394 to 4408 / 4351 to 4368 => -3.0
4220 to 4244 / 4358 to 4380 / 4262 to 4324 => 9.8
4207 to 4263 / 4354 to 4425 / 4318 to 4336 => 1.3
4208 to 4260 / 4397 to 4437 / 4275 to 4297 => 1.7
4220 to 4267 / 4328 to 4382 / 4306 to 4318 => 2.5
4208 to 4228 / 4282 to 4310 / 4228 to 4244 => -1.7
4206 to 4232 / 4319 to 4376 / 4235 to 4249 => -1.1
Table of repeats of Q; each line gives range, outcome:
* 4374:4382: 20.3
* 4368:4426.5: 20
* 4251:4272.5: 18.4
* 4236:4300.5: 17.9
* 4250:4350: 17.1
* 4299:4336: 16.2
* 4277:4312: 15.6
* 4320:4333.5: 17.6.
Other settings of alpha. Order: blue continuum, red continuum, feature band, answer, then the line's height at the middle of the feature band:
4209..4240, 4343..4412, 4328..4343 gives 0.09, 19.5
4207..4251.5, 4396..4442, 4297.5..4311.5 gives 0.42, 19.3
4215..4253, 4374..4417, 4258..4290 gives 0.04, 18.6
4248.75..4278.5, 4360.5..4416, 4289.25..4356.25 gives 0.13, 19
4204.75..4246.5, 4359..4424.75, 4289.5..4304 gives 0.24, 19.1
